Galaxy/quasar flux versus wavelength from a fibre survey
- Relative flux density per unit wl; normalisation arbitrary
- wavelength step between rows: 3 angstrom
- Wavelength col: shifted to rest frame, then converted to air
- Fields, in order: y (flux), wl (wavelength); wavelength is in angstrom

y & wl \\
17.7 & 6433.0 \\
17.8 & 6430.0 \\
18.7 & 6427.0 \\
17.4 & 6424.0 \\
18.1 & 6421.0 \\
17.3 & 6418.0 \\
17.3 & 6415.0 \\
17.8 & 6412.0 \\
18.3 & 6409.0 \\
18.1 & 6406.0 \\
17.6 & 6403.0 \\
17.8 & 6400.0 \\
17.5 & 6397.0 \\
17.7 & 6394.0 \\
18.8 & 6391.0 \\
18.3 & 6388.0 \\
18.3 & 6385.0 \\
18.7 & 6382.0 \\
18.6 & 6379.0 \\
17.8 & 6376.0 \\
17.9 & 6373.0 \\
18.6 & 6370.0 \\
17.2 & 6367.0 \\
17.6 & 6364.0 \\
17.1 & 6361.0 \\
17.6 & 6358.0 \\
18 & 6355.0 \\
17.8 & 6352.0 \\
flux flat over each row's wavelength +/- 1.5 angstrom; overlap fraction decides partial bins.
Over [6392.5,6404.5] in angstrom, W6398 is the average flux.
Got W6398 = 17.7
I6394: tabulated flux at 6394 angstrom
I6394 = 17.7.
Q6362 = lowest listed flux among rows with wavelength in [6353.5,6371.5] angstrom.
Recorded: 17.1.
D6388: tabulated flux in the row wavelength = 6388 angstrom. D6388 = 18.3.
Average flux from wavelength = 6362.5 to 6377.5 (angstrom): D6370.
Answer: 17.8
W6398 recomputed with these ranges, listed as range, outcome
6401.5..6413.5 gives 18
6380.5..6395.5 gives 18.4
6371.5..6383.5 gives 18.2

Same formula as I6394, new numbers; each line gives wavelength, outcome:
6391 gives 18.8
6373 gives 17.9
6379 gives 18.6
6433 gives 17.7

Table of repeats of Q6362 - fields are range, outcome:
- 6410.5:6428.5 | 17.3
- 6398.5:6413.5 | 17.6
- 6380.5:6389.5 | 18.3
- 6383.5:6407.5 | 17.5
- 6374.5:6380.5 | 17.8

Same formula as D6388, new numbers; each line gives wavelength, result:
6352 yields 17.8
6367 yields 17.2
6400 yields 17.8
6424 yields 17.4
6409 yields 18.3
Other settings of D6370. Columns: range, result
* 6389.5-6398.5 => 18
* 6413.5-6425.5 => 17.5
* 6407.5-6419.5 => 17.7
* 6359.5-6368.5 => 17.3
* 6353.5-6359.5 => 17.8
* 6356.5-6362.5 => 17.4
